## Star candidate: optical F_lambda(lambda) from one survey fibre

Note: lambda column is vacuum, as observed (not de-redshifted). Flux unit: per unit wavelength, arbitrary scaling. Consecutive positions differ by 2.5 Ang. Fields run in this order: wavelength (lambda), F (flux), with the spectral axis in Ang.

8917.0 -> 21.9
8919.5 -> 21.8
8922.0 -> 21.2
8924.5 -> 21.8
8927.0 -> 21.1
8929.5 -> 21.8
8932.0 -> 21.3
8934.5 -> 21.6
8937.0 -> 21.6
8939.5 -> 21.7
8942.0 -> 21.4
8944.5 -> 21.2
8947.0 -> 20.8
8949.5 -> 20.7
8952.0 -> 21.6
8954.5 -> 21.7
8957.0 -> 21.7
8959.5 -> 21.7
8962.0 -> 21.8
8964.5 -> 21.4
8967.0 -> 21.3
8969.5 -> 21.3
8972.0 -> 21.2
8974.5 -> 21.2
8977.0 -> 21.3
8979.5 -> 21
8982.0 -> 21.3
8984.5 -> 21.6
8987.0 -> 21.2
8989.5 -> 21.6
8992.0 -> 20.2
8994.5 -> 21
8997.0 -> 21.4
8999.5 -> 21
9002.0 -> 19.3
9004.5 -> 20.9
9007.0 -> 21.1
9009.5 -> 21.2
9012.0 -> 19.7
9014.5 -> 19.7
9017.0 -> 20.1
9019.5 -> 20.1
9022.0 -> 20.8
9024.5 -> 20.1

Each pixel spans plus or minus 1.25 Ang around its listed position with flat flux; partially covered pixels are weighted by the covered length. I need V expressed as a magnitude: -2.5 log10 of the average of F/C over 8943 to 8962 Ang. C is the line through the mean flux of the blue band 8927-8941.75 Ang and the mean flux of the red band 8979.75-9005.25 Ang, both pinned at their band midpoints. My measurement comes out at -0.001 mag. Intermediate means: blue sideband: 21.5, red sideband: 21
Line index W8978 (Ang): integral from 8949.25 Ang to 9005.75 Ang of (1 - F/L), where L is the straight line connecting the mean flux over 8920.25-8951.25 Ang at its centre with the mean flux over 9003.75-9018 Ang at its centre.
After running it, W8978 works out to -0.9 Ang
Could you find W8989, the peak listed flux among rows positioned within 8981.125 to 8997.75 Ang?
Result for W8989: 21.6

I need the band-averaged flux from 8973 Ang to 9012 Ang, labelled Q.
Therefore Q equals 21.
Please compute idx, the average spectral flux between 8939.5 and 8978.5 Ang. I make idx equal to 21.4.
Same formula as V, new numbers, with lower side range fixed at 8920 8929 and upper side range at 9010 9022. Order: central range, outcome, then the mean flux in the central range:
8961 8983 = -0.03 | 21.3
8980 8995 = -0.03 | 21.1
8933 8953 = -0.01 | 21.3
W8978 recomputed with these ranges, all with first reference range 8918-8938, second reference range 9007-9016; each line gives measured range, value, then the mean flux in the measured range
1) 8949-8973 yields -0.5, 21.5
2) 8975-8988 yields -0.3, 21.3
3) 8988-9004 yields -0.2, 20.8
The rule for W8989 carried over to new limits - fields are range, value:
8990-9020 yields 21.4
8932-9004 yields 21.8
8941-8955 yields 21.7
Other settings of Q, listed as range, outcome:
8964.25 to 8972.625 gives 21.3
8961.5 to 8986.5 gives 21.3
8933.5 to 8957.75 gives 21.4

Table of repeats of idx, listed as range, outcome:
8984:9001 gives 21.1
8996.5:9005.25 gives 20.6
